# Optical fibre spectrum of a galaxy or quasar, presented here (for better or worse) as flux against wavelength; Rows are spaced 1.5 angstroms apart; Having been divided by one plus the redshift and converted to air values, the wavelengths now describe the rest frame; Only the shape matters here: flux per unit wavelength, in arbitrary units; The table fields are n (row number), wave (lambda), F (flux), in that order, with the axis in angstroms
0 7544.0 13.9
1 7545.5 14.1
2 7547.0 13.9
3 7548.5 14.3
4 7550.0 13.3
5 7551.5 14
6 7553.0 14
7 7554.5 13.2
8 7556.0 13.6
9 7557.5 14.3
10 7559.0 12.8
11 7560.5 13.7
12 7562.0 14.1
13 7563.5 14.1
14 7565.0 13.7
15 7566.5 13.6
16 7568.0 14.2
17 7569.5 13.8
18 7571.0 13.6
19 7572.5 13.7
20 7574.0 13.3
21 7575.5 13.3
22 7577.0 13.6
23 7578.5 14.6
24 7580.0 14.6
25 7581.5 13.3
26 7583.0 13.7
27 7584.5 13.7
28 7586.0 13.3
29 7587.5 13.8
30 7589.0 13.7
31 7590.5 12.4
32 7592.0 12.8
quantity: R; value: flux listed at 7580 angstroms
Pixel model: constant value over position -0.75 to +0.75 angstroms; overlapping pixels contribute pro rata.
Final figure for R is 14.6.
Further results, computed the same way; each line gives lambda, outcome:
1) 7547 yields 13.9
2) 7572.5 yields 13.7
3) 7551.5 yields 14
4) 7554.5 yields 13.2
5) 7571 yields 13.6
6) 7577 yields 13.6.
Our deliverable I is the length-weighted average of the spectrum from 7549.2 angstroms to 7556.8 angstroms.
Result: 13.6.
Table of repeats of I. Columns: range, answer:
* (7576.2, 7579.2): 14.1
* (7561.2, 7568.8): 13.9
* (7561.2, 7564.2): 14.1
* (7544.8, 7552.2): 13.9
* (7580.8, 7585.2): 13.6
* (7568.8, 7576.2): 13.5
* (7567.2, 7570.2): 14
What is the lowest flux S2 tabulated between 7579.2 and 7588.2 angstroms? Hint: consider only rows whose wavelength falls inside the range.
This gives 13.3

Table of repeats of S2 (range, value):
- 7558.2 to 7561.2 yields 12.8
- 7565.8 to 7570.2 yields 13.6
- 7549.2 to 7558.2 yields 13.2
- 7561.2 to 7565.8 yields 13.7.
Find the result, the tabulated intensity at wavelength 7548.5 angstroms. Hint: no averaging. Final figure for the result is 14.3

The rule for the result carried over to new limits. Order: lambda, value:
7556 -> 13.6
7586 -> 13.3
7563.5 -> 14.1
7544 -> 13.9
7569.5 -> 13.8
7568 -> 14.2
